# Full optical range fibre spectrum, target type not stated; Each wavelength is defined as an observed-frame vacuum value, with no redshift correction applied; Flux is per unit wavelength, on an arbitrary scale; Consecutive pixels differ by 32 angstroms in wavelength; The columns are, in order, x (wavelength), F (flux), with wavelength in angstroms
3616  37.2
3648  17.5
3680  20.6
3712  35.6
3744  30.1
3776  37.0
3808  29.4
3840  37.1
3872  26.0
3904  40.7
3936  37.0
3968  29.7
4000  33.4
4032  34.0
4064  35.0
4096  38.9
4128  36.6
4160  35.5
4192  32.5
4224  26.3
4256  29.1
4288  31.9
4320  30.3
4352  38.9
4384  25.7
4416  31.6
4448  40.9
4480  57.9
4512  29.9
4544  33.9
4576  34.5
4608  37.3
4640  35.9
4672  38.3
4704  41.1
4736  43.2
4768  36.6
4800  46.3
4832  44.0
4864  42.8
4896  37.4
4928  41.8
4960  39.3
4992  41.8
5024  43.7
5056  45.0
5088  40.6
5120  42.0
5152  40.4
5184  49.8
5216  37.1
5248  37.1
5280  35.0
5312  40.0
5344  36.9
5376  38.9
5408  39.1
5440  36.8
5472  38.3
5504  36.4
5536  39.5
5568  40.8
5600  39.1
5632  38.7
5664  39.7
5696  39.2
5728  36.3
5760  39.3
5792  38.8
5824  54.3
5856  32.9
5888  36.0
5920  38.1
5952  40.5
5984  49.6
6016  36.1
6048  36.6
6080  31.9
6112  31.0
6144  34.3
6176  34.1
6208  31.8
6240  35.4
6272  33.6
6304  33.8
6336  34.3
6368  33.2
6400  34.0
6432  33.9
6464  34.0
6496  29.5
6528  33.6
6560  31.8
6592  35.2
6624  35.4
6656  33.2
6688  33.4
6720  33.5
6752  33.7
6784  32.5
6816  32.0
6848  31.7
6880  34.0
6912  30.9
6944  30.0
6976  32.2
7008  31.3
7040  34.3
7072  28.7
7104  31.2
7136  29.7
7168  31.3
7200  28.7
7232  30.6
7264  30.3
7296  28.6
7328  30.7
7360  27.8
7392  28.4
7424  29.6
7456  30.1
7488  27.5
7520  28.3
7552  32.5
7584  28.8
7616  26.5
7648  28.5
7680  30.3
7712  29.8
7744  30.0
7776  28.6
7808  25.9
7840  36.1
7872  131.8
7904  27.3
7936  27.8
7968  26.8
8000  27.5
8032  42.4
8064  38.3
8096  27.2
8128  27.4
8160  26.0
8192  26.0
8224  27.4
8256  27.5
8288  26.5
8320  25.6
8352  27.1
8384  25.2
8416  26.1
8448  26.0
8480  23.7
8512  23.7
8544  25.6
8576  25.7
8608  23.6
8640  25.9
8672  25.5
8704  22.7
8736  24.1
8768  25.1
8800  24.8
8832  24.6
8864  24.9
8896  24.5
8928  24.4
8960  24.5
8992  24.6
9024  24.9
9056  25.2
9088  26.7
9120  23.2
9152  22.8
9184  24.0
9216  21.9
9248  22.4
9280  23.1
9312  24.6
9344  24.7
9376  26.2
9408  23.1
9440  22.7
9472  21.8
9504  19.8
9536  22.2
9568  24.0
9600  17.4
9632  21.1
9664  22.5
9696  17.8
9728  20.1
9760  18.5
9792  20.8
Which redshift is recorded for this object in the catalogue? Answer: 0.197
